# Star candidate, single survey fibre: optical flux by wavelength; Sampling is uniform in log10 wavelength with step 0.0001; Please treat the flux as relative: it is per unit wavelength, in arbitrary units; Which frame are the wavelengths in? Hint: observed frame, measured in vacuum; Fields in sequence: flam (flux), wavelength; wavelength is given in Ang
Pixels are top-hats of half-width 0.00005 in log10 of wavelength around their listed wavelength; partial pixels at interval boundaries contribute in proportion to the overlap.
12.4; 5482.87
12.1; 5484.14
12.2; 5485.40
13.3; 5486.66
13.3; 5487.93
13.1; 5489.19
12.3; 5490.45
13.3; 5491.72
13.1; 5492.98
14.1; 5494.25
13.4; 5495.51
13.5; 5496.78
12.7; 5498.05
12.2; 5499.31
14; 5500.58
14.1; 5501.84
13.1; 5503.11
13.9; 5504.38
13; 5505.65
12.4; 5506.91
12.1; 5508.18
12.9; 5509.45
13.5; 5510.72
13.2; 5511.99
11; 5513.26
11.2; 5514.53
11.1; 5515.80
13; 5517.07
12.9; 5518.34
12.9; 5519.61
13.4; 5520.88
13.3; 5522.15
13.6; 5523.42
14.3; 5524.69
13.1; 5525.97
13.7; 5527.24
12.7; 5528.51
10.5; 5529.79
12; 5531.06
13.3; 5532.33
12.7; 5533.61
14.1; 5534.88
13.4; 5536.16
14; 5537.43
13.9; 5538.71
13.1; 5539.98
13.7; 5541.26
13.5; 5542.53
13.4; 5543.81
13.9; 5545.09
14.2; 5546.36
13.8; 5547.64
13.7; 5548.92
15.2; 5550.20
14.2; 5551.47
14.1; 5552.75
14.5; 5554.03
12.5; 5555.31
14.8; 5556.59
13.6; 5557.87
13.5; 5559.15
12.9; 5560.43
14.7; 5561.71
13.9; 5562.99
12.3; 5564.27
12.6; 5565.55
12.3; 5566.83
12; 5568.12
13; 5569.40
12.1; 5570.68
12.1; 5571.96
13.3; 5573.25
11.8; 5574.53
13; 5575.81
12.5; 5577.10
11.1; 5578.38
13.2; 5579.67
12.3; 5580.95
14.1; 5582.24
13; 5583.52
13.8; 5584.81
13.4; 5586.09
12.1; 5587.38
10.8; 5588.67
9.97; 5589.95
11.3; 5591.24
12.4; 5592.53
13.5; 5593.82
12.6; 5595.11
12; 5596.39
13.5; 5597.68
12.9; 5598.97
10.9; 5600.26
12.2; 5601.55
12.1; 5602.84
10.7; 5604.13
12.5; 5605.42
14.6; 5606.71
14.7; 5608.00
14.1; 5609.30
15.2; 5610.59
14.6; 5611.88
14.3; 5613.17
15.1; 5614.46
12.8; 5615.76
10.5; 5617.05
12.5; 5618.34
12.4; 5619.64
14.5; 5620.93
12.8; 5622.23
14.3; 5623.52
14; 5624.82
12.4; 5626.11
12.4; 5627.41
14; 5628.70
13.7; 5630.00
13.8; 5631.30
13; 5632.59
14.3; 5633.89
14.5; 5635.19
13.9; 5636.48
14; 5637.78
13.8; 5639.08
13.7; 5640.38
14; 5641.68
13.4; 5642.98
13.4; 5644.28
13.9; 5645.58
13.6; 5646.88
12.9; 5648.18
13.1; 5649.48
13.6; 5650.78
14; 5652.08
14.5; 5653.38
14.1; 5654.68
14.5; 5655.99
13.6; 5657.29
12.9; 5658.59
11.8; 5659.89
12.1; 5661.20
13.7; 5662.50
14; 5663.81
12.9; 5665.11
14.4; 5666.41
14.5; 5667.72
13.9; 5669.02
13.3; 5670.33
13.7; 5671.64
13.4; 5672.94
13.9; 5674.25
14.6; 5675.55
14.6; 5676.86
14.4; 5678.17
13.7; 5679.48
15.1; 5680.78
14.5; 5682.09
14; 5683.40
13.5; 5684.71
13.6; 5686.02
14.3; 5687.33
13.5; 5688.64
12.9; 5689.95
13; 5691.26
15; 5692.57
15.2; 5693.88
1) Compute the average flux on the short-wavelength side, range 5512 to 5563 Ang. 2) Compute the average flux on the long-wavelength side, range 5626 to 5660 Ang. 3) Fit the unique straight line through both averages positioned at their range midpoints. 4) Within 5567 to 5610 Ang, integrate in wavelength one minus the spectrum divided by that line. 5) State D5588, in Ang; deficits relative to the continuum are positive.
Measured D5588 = 3.0 Ang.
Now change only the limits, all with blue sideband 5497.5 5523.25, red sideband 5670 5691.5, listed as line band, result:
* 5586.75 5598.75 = 1.2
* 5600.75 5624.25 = 0.3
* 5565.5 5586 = 0.9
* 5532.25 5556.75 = -1.4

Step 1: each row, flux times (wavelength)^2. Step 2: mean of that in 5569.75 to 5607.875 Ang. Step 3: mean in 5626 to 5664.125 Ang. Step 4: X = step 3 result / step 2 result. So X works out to 1.1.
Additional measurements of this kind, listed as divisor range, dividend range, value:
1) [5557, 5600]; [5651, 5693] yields 1.13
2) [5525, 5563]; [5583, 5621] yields 0.96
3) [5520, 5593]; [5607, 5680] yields 1.08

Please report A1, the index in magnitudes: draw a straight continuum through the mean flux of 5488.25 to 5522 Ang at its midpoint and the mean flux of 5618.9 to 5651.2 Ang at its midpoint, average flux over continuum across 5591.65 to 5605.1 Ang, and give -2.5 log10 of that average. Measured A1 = 0.09 mag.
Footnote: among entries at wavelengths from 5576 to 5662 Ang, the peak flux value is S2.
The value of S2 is 15.2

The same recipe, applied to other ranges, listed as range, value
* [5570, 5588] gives 14.1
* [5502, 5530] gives 14.3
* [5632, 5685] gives 15.1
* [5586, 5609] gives 14.7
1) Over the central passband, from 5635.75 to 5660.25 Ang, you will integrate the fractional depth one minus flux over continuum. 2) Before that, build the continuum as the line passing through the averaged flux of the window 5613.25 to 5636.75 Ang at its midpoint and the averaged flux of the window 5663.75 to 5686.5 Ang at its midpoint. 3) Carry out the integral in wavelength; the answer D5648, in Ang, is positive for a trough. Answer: 0.1 Ang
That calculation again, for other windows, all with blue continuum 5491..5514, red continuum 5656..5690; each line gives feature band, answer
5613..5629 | 0.4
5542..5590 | 0.7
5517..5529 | -0.1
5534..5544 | -0.3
